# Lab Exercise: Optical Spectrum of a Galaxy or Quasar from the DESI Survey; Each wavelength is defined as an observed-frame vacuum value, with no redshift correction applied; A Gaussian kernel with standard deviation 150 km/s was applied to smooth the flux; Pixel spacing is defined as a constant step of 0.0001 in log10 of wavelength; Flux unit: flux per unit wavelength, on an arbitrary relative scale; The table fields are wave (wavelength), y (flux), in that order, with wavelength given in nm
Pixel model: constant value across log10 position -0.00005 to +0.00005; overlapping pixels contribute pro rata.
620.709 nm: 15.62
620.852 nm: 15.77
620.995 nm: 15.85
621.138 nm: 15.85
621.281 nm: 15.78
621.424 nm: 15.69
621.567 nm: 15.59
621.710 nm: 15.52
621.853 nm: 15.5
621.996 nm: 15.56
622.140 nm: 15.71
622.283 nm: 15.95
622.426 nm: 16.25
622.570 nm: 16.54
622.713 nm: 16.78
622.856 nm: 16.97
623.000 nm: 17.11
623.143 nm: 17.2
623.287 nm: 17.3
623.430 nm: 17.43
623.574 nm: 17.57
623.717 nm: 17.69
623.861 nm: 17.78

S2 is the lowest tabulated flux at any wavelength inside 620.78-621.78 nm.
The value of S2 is 15.52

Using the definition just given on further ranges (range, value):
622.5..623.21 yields 16.54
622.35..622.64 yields 16.25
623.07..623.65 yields 17.2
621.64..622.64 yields 15.5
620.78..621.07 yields 15.77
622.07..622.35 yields 15.71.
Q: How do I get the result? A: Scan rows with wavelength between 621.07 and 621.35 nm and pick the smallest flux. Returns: 15.78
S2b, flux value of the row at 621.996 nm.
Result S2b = 15.56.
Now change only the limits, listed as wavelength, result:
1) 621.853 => 15.5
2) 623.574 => 17.57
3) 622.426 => 16.25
